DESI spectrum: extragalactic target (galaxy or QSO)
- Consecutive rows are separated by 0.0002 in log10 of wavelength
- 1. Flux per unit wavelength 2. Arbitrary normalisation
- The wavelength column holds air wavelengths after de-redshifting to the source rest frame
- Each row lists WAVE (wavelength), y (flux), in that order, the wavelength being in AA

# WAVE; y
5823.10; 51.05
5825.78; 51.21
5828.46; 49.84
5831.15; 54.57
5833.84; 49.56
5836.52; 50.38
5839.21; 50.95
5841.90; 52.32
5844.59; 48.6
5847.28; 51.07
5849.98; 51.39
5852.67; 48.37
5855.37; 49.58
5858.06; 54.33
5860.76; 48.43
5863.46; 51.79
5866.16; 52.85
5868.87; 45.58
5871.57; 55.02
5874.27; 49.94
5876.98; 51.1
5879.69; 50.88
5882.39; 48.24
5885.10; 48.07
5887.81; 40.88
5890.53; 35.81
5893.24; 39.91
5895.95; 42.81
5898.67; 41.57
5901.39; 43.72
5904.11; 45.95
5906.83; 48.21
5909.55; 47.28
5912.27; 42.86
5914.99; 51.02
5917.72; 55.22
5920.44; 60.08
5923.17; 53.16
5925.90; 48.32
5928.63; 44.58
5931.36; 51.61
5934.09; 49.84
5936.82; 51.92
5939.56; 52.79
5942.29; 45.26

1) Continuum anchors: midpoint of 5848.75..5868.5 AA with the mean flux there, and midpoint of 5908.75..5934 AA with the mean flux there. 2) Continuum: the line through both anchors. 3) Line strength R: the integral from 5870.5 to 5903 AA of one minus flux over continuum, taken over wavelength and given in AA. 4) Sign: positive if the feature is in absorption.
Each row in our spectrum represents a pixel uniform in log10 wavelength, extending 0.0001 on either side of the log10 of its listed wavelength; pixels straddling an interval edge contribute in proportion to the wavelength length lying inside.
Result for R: 3.2 AA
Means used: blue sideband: 50.7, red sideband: 50.5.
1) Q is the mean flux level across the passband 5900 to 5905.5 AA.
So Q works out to 44.8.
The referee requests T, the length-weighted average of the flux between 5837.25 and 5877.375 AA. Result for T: 50.7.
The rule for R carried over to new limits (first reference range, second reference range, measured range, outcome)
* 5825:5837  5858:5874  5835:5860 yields 0.2 AA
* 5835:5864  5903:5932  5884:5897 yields 2.3 AA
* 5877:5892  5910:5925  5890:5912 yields 2.4 AA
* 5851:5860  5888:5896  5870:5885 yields -2.4 AA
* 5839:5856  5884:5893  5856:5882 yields -3.1 AA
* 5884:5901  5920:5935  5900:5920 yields -0.9 AA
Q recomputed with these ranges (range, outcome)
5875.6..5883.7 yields 50.1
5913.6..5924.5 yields 54.8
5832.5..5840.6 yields 50.3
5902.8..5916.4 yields 47.1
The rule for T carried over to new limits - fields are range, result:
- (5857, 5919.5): 47.5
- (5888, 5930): 46.5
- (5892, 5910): 44.1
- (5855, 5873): 51.2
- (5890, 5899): 40.3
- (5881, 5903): 42.7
